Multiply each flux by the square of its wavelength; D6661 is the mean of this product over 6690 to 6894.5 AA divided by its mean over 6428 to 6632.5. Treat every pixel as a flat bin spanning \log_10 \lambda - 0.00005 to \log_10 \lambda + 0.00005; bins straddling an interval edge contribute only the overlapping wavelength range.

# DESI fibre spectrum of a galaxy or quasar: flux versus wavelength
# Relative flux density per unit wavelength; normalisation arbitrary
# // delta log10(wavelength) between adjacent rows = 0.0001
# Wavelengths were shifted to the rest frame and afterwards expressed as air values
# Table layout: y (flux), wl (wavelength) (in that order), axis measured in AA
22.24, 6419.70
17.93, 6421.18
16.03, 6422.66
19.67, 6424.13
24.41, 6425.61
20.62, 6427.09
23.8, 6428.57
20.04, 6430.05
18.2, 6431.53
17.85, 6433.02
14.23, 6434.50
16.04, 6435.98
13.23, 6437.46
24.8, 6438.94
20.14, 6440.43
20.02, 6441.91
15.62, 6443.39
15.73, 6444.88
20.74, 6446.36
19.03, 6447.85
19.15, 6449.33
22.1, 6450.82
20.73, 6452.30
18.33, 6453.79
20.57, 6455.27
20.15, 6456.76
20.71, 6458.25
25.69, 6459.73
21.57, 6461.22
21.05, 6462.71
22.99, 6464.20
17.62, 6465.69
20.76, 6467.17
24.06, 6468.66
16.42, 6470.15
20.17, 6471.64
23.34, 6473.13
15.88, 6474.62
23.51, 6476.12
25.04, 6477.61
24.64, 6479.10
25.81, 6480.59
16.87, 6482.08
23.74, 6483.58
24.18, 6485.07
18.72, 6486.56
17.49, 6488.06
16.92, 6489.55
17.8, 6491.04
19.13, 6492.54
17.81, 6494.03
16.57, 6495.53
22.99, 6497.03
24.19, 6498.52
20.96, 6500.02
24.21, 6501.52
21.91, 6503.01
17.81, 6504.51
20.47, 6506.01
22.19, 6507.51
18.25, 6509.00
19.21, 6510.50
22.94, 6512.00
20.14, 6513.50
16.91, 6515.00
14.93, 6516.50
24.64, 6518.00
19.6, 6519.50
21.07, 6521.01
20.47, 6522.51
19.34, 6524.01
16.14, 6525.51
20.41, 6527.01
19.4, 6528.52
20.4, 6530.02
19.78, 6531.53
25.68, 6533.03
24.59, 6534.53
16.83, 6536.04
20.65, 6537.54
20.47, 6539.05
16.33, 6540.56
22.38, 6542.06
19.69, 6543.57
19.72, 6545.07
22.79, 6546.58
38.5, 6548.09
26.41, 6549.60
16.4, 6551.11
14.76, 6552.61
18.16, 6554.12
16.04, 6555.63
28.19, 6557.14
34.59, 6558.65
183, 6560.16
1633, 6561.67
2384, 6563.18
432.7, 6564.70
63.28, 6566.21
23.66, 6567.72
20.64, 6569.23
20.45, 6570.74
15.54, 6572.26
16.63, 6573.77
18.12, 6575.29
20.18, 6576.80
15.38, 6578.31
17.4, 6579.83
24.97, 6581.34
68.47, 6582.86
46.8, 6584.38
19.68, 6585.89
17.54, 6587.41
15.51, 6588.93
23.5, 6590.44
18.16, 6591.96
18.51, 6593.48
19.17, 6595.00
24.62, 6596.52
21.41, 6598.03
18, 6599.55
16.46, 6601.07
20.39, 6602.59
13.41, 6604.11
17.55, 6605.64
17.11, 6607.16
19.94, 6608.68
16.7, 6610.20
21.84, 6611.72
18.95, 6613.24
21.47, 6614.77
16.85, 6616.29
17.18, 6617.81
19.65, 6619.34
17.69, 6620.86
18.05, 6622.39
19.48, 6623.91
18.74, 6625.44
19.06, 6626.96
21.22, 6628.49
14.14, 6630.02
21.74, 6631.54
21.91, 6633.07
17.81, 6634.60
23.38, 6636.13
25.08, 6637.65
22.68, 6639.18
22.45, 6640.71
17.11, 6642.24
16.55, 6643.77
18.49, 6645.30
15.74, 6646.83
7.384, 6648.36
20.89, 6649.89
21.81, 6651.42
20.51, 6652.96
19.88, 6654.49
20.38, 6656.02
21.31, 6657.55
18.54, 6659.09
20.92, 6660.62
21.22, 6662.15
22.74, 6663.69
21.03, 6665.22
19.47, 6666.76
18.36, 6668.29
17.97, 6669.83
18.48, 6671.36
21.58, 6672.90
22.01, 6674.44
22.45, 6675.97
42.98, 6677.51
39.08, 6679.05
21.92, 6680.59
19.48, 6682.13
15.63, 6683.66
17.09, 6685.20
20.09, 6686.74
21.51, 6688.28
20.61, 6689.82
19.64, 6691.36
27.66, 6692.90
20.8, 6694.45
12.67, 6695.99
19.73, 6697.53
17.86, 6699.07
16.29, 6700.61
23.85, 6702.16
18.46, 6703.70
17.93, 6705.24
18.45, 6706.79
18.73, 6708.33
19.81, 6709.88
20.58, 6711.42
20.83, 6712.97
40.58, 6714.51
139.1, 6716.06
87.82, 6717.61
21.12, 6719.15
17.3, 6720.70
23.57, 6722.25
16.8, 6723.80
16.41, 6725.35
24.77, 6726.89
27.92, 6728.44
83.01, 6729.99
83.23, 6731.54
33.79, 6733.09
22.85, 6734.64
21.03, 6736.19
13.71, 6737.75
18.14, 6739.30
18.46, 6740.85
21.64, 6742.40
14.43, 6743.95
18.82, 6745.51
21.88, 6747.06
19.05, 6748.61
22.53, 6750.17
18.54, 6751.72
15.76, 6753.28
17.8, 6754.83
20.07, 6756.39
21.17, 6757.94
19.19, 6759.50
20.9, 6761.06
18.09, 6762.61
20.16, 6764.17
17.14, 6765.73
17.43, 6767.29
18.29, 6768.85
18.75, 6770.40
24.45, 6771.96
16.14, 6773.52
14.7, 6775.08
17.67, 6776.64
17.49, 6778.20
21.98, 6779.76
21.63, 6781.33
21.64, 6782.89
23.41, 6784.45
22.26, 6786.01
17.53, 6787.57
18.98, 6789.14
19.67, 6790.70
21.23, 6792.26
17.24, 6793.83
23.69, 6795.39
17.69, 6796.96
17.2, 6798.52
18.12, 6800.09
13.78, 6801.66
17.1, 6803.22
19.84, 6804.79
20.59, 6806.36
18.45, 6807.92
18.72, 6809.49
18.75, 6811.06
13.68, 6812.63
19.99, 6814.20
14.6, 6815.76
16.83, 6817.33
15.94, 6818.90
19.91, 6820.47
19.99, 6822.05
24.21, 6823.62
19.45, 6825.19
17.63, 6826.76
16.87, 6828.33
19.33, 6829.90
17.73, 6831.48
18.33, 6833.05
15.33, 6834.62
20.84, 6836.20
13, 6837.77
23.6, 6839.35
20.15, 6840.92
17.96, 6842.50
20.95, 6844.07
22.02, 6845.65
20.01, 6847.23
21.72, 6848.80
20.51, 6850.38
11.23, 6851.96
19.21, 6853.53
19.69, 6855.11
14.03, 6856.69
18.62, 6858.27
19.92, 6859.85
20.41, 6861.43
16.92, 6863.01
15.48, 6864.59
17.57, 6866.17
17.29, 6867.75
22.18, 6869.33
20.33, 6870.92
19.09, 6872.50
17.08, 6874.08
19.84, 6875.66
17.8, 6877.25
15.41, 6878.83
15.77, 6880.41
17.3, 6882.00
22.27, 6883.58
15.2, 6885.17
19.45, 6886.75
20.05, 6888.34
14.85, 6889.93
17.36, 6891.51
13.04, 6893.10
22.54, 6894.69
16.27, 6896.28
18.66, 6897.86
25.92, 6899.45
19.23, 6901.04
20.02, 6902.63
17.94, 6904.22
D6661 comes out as 0.42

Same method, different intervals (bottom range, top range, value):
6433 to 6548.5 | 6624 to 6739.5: 1.30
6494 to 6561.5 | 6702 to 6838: 0.64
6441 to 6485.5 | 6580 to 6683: 1.07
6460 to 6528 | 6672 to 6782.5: 1.31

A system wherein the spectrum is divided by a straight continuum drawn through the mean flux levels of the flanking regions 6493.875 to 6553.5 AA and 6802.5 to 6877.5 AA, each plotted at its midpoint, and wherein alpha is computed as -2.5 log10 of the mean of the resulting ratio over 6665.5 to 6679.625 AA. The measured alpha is -0.232 mag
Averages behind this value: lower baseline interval 20.7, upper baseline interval 18.6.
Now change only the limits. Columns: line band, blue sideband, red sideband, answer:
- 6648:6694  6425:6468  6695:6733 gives 0.41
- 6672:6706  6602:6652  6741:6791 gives -0.14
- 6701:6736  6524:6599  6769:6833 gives 0.38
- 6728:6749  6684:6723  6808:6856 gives -0.17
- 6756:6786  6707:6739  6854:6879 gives 0.49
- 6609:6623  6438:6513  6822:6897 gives 0.06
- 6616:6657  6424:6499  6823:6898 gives 0.02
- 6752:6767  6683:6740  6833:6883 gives 0.34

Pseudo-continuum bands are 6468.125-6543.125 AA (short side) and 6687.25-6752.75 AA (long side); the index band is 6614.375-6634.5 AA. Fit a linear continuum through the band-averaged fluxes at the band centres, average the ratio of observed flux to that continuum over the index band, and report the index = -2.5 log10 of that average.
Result 0.29 mag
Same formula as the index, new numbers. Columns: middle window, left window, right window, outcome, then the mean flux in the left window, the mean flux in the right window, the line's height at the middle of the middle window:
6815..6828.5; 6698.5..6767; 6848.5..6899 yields 0.165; 27.4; 18.1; 21.5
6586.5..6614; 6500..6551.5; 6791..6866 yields 0.083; 20.9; 18.5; 20.3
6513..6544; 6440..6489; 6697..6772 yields 0.110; 20.7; 26.7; 22.1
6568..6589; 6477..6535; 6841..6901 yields -0.206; 20.6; 18.5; 20.2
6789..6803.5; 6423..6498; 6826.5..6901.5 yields 0.014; 20.1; 18.5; 18.7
